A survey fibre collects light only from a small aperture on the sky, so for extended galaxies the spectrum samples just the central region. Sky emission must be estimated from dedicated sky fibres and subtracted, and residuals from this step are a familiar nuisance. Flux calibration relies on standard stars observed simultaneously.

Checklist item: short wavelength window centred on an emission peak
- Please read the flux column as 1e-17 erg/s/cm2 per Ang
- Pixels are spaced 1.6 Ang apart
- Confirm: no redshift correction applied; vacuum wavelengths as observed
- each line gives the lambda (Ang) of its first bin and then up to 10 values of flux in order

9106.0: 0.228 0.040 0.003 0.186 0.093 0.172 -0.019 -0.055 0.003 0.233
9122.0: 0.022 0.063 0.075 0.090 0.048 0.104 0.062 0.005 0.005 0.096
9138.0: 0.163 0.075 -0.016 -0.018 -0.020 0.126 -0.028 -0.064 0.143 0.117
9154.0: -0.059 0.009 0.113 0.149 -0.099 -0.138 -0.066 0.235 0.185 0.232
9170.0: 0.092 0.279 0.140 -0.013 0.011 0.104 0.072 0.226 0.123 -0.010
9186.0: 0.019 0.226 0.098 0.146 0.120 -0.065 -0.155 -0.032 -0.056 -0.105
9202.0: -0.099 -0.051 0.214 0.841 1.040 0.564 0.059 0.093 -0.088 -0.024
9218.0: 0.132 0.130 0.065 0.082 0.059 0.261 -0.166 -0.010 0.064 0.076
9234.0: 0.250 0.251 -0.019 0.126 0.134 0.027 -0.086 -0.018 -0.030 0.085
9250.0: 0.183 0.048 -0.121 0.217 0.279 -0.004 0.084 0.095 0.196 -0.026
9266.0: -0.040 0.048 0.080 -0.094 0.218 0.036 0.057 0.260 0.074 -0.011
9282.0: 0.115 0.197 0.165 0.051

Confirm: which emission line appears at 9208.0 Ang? H-beta 4861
